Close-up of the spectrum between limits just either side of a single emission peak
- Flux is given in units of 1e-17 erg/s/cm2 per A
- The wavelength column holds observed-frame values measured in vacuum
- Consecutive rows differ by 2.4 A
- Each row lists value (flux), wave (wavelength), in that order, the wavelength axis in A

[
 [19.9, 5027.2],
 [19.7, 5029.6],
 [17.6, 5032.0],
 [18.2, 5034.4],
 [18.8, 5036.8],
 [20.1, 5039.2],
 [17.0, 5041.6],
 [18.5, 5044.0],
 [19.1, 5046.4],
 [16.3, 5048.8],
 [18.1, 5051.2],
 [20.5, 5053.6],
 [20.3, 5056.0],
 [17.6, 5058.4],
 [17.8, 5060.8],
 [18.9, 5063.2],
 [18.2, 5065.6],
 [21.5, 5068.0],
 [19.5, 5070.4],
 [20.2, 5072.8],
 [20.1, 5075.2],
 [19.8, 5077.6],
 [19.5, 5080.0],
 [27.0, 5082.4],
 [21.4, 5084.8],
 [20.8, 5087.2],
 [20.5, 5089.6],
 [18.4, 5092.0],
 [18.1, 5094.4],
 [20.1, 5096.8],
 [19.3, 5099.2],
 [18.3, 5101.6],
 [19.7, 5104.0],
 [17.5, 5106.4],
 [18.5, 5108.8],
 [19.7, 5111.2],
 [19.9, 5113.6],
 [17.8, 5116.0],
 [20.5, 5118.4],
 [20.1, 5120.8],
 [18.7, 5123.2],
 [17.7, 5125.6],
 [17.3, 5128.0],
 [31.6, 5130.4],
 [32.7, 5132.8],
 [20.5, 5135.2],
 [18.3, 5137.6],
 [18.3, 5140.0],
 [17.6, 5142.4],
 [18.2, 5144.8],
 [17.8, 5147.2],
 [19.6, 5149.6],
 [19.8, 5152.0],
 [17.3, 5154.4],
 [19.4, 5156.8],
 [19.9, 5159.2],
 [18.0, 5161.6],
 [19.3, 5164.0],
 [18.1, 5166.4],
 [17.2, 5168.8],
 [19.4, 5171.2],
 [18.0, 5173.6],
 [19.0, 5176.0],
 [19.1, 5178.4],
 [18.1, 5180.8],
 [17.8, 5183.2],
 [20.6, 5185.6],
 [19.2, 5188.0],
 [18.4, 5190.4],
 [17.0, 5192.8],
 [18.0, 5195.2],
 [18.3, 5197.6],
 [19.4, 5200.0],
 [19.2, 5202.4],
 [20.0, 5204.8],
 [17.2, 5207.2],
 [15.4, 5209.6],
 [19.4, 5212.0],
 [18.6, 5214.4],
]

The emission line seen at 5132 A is [O III]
